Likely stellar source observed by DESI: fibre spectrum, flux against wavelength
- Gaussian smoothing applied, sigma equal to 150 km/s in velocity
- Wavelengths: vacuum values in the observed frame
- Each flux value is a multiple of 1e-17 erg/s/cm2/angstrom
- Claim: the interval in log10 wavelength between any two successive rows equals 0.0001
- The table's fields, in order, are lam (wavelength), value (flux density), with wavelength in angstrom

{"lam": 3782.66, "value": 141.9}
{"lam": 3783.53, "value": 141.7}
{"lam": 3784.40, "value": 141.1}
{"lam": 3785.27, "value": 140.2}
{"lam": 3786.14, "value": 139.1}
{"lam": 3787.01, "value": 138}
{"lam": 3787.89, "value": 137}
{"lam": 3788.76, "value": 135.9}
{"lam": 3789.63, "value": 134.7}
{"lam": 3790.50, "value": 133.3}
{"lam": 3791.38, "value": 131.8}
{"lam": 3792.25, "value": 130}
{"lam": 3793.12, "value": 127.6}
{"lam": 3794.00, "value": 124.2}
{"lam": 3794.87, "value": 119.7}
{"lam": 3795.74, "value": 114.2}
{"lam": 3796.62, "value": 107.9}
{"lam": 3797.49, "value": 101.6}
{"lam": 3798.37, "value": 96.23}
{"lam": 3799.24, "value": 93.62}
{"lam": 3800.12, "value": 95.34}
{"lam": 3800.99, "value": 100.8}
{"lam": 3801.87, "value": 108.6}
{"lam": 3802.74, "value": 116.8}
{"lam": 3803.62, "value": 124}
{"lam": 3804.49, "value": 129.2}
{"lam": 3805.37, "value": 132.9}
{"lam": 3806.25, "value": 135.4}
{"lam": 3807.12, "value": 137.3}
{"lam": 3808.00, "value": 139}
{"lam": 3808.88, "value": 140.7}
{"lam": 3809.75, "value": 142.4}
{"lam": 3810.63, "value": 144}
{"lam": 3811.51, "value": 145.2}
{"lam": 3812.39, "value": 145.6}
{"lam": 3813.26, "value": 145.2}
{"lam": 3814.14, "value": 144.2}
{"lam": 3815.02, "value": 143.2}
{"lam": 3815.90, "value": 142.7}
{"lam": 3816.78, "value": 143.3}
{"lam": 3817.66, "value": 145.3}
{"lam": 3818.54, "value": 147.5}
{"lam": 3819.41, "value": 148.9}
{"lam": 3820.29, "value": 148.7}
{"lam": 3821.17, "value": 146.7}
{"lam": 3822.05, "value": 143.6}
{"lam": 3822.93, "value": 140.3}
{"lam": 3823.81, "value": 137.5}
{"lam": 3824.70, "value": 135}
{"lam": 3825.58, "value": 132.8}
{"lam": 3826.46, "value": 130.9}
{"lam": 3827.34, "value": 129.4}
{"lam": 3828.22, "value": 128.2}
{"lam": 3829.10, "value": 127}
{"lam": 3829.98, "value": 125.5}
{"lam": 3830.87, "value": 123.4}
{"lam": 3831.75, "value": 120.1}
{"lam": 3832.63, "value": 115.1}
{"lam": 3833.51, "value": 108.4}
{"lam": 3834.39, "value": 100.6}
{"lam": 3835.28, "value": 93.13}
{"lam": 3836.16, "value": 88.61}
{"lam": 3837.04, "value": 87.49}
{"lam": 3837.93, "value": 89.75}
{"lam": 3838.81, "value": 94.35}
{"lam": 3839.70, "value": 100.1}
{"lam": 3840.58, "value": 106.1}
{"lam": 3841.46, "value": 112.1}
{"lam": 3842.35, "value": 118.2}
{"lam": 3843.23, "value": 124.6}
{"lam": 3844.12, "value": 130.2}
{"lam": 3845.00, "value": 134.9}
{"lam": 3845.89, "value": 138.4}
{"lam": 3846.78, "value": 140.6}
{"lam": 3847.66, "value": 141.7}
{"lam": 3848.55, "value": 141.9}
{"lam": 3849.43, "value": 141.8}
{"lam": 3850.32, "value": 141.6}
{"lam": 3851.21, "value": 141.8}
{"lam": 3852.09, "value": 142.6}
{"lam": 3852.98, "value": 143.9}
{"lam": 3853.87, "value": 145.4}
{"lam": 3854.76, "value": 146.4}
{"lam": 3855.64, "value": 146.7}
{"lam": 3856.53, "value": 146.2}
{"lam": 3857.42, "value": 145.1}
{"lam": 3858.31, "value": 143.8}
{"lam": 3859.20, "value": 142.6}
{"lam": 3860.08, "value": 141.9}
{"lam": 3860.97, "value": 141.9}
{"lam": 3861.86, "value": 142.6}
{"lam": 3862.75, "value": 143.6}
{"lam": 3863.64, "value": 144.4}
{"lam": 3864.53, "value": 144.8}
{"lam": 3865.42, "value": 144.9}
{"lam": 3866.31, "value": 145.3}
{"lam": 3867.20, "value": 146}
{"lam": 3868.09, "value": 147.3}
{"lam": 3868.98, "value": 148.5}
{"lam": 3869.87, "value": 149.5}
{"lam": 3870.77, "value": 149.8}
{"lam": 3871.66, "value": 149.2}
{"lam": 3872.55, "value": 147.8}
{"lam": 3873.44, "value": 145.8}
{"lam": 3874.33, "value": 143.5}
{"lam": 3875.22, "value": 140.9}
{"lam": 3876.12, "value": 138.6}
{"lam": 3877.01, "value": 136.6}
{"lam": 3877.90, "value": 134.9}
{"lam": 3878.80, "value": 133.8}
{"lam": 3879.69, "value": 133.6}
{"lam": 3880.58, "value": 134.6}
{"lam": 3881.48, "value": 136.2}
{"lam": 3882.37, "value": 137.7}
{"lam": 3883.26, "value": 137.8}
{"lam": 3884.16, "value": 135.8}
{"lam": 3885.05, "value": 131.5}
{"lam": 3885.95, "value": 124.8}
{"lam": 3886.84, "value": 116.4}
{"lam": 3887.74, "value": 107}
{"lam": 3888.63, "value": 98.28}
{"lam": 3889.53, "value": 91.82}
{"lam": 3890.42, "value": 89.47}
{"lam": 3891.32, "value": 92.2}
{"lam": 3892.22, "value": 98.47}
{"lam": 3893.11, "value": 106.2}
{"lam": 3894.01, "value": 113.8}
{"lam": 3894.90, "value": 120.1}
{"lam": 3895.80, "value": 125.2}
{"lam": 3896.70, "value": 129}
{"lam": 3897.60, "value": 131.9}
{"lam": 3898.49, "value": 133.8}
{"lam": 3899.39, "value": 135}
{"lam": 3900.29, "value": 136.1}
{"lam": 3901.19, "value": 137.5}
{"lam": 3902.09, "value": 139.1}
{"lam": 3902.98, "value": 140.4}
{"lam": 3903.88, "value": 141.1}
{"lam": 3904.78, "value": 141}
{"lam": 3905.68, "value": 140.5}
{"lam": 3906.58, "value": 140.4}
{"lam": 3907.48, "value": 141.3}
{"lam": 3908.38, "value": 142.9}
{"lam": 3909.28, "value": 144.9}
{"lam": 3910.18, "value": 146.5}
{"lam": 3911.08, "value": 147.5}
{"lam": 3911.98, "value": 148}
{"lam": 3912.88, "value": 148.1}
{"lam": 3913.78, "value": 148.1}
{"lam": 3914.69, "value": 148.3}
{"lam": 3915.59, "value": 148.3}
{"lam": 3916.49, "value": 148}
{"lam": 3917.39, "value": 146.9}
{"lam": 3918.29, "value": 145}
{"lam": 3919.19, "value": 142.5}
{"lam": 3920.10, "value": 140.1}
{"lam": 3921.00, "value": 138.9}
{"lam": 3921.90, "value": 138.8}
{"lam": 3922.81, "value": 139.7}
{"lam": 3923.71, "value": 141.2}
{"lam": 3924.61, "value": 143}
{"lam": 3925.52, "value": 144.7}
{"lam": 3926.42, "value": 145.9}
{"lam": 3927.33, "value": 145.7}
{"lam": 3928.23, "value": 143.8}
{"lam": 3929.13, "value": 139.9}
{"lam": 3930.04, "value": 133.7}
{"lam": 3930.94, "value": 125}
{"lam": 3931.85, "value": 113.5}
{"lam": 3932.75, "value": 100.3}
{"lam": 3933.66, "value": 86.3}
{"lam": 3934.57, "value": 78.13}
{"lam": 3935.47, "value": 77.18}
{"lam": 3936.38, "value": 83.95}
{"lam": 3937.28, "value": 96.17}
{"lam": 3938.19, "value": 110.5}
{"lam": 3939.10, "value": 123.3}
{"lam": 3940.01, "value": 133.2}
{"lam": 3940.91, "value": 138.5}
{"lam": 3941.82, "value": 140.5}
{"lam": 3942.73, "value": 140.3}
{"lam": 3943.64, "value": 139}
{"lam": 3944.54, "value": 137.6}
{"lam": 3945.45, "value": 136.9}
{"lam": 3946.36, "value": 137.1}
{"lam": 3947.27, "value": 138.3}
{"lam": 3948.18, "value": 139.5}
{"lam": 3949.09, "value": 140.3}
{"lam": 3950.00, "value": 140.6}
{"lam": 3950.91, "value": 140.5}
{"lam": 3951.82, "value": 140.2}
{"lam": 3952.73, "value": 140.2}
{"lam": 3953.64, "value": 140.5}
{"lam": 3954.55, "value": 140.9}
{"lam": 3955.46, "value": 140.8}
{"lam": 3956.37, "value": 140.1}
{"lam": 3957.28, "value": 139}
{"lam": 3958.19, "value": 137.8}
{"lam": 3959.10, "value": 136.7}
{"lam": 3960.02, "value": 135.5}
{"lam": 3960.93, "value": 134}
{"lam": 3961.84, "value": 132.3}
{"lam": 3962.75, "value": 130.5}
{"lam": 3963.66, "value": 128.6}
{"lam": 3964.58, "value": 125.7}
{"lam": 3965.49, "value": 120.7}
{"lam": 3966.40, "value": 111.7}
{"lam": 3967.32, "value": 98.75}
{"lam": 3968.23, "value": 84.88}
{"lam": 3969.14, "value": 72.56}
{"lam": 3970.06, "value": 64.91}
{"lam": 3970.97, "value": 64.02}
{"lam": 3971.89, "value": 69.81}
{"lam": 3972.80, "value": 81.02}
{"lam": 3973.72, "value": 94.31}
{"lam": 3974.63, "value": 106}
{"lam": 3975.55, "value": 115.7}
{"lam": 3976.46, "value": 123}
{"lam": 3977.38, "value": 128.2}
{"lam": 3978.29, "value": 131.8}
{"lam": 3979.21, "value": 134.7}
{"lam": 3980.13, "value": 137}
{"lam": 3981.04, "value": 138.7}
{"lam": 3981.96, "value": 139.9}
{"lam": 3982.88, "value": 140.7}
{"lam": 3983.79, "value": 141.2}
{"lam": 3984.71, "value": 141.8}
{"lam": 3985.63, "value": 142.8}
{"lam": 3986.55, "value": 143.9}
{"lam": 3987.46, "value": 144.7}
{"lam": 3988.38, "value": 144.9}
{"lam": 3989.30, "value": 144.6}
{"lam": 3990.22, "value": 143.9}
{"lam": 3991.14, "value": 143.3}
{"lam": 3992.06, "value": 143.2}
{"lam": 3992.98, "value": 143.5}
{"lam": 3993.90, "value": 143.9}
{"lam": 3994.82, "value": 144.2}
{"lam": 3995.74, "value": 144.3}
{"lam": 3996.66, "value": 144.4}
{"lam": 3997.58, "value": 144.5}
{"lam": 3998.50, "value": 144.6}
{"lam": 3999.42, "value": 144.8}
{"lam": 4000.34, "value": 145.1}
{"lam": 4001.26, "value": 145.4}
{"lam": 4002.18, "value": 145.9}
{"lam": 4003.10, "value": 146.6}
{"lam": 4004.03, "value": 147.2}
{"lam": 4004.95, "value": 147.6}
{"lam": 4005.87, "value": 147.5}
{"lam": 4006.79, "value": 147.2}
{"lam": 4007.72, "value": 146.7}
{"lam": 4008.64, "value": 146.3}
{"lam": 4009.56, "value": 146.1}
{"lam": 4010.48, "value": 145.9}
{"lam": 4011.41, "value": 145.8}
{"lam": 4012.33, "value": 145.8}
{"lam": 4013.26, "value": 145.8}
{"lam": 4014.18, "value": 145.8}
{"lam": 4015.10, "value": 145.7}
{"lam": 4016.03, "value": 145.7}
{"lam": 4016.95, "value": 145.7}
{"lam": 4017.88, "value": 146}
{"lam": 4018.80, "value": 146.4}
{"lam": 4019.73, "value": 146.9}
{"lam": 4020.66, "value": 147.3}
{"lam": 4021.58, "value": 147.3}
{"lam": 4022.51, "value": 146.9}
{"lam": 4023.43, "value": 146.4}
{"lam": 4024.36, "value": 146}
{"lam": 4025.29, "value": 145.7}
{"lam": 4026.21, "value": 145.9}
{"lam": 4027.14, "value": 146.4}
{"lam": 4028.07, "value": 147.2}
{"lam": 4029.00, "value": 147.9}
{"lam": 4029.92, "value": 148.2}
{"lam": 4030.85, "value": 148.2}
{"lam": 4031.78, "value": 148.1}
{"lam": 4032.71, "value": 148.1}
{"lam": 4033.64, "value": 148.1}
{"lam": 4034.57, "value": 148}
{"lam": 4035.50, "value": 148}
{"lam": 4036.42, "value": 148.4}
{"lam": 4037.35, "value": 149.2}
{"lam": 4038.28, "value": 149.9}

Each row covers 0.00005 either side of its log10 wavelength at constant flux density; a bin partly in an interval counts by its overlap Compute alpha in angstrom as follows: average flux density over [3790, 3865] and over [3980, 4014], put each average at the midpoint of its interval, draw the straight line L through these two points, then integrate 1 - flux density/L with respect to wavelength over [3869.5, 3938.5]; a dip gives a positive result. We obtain 2.8 angstrom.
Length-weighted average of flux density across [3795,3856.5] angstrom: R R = 128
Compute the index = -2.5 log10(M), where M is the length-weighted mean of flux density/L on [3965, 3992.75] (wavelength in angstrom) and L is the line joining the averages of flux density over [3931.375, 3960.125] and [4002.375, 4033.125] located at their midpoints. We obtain 0.139 mag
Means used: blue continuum 127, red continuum 147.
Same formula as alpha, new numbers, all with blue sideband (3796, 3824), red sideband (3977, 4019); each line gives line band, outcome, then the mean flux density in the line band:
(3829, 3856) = 2.19 angstrom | 123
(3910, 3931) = -0.73 angstrom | 144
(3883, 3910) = 2.28 angstrom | 126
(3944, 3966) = 0.71 angstrom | 136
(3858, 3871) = -0.96 angstrom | 145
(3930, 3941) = 2.68 angstrom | 106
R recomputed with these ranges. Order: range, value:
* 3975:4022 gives 143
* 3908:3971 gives 130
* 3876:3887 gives 134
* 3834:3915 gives 132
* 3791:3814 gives 124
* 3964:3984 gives 110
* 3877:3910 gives 127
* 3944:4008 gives 132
